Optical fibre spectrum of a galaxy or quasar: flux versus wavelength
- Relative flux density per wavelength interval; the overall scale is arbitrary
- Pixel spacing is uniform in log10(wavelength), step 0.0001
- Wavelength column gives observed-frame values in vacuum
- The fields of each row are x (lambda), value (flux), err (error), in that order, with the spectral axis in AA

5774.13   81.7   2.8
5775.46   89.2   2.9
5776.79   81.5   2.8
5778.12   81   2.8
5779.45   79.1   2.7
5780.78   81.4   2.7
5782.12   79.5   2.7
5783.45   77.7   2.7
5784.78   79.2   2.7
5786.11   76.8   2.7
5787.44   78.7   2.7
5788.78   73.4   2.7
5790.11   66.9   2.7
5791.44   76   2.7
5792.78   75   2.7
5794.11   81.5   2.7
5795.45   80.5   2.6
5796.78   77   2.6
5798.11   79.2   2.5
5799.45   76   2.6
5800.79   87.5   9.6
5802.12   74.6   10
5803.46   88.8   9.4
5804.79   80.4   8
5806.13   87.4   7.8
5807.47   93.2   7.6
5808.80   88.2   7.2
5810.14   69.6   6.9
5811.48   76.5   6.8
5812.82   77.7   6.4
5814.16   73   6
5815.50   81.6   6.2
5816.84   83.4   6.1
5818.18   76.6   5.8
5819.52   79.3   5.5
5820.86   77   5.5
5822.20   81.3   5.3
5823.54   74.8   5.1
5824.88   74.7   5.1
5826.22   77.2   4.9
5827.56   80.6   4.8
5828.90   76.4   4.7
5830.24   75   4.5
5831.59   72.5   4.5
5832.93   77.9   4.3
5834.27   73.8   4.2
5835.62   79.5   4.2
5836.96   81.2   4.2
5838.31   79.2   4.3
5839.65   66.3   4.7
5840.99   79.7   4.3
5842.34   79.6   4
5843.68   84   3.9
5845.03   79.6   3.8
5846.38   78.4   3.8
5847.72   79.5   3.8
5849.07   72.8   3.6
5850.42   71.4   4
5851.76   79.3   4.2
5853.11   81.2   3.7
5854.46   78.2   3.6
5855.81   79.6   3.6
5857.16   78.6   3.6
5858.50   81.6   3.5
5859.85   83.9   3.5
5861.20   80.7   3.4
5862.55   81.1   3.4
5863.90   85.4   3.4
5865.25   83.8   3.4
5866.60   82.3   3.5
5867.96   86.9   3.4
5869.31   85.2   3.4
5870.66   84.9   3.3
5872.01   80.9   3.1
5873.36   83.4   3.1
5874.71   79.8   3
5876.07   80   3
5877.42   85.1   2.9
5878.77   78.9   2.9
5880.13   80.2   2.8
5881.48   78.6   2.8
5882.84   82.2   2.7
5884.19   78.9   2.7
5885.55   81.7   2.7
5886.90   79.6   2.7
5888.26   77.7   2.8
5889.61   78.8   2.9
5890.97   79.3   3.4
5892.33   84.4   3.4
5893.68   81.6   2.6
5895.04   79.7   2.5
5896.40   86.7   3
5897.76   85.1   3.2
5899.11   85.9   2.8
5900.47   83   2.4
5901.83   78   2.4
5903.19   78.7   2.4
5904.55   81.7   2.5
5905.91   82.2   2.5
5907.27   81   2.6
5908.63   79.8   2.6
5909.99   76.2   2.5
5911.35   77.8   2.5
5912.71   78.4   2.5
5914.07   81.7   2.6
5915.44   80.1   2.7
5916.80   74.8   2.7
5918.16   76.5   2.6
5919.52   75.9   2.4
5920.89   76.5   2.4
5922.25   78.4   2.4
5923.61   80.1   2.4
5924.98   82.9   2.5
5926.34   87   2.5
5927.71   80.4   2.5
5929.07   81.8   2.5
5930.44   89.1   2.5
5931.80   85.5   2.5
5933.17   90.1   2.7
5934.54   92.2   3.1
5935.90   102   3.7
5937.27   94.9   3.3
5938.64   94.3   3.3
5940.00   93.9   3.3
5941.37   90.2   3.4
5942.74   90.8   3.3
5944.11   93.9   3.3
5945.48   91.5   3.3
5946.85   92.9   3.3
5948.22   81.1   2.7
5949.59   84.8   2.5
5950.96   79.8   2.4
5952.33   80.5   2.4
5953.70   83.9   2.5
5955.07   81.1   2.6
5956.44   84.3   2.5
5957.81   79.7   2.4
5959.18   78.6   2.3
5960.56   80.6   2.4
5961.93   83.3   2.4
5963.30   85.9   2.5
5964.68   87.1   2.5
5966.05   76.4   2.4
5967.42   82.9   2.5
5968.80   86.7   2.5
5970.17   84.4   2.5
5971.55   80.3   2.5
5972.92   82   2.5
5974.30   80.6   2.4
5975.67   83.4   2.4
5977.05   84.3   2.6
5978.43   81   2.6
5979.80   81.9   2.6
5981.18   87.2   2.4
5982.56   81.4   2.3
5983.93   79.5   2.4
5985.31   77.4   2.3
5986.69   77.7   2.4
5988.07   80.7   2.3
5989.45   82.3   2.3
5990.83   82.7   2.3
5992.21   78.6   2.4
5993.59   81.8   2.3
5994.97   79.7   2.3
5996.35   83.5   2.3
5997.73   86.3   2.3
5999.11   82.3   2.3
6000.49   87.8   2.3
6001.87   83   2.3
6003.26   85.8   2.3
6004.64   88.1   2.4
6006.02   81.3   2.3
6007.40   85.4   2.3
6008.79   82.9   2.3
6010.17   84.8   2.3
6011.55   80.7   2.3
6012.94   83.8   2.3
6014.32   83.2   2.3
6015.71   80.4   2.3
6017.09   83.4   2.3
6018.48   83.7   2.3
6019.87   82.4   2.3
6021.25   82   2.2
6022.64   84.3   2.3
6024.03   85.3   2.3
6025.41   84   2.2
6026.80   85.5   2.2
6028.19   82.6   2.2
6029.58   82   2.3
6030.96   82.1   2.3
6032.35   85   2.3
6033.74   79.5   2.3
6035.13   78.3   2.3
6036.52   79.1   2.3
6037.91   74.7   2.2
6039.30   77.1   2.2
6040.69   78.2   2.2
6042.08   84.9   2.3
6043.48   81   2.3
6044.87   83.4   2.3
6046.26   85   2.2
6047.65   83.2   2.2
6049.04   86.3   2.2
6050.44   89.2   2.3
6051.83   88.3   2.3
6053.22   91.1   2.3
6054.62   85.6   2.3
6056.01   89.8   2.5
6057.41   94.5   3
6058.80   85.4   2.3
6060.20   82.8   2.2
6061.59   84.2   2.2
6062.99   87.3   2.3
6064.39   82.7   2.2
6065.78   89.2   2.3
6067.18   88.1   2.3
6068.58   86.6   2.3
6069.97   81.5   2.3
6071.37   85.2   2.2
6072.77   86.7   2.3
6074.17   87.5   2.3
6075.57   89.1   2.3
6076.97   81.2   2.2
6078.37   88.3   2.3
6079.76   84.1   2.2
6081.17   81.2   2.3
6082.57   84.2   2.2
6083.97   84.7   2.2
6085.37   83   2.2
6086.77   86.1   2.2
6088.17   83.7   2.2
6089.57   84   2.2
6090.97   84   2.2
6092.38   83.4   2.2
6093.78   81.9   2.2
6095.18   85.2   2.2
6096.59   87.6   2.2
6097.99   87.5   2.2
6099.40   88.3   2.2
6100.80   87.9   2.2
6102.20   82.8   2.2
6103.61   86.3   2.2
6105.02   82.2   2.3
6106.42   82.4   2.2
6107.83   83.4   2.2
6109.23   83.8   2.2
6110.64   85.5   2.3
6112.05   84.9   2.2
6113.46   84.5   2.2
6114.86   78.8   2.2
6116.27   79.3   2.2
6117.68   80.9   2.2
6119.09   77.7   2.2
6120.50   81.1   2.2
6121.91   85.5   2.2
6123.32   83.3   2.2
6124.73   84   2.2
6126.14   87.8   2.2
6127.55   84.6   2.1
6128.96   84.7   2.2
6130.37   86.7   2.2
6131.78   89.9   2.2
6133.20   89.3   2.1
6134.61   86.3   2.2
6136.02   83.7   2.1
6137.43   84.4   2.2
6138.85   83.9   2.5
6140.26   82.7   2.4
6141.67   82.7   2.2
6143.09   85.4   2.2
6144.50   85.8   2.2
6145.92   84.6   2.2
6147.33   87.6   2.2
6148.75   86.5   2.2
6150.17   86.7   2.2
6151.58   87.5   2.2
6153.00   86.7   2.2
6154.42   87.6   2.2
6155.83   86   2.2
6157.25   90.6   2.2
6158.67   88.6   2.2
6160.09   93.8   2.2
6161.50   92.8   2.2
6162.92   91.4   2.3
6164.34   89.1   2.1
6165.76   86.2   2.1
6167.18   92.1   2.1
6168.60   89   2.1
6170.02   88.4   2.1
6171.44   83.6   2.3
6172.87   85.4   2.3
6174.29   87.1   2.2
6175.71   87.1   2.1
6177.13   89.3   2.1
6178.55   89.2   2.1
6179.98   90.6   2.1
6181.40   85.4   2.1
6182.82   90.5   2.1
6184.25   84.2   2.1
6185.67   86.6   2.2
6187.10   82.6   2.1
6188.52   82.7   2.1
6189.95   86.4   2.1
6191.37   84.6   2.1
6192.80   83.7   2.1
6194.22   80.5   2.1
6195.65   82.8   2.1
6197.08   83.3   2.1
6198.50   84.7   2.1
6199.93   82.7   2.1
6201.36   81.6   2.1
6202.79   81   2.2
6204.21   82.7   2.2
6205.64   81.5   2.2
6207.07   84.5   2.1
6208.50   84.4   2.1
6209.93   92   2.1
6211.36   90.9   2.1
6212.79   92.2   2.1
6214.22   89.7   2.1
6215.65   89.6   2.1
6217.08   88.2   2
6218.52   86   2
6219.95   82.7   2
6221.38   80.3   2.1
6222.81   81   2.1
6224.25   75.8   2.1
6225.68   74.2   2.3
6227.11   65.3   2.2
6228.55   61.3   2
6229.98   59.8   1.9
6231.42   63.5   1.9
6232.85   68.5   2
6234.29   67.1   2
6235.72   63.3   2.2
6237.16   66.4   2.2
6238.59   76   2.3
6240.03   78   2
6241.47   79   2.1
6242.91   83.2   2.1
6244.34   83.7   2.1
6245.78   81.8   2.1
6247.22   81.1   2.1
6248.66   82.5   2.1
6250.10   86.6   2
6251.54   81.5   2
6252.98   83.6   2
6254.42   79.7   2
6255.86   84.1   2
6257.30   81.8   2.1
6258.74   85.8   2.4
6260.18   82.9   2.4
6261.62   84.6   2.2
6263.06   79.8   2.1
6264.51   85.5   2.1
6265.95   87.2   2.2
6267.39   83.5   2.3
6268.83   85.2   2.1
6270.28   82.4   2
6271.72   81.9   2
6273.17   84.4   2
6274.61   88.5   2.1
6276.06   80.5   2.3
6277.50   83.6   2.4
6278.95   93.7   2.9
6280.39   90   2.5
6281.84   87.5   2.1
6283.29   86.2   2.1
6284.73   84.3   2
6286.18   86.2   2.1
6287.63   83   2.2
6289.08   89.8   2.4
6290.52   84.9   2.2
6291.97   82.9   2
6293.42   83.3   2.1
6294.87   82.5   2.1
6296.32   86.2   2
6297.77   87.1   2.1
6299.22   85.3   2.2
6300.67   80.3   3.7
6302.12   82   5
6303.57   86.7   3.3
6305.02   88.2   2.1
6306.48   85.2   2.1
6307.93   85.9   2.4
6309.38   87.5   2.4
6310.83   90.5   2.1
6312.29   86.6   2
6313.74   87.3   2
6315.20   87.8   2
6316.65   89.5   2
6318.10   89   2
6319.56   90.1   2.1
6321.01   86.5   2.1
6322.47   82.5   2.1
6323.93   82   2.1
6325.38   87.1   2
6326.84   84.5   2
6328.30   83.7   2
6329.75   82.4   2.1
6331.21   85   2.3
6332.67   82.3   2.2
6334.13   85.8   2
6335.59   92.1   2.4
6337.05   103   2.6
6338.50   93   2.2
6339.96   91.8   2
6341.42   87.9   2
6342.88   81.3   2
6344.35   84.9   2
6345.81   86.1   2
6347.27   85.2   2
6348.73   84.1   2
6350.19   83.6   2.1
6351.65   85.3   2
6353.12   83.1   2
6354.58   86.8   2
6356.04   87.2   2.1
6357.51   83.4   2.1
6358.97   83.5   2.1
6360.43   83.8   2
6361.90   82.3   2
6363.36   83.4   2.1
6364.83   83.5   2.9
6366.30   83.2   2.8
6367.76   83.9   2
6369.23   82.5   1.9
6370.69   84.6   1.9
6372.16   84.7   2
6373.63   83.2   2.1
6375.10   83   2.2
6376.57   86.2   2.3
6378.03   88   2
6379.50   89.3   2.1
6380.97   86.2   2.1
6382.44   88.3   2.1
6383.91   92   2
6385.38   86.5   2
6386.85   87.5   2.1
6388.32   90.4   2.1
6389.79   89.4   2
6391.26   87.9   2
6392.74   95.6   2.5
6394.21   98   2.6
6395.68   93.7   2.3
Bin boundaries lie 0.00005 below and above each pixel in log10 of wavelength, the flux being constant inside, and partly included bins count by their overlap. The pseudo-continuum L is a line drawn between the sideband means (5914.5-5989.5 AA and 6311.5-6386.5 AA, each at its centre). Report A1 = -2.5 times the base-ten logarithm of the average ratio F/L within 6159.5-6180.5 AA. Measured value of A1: -0.05 mag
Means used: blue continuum 83.9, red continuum 86.1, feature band 89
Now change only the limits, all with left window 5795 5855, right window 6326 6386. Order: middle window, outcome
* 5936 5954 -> -0.11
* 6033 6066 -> -0.03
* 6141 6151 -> -0.03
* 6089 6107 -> -0.03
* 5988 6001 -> -0.02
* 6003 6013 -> -0.04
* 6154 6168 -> -0.08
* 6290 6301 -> 0.01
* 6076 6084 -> -0.03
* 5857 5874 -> -0.05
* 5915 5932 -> -0.01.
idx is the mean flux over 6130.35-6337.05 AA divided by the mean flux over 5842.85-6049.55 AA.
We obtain 1.02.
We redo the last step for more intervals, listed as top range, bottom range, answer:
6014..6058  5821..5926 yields 1.05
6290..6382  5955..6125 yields 1.03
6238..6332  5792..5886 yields 1.06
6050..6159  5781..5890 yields 1.08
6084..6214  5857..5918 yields 1.05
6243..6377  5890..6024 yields 1.02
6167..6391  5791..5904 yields 1.05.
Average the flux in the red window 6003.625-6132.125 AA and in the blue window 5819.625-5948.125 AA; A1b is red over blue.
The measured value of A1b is 1.0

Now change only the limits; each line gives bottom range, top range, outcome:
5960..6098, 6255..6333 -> 1.02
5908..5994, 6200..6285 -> 0.97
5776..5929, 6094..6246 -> 1.05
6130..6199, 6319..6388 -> 0.99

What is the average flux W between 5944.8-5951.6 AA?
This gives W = 86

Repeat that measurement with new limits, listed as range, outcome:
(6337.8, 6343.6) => 88.5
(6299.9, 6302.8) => 81.2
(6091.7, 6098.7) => 85.1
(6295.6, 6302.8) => 84.2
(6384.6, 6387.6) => 87.1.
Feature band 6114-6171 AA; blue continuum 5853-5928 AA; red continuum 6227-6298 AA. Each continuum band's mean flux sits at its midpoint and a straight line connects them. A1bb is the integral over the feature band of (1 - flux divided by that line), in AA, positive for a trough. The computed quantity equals -3.63 AA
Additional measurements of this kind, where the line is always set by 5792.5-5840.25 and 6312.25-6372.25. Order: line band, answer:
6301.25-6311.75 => -0.1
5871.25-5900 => -0.6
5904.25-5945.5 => -2.2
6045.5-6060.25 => -1.0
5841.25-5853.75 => 0.1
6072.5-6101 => -0.9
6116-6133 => -0.2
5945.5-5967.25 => -0.6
